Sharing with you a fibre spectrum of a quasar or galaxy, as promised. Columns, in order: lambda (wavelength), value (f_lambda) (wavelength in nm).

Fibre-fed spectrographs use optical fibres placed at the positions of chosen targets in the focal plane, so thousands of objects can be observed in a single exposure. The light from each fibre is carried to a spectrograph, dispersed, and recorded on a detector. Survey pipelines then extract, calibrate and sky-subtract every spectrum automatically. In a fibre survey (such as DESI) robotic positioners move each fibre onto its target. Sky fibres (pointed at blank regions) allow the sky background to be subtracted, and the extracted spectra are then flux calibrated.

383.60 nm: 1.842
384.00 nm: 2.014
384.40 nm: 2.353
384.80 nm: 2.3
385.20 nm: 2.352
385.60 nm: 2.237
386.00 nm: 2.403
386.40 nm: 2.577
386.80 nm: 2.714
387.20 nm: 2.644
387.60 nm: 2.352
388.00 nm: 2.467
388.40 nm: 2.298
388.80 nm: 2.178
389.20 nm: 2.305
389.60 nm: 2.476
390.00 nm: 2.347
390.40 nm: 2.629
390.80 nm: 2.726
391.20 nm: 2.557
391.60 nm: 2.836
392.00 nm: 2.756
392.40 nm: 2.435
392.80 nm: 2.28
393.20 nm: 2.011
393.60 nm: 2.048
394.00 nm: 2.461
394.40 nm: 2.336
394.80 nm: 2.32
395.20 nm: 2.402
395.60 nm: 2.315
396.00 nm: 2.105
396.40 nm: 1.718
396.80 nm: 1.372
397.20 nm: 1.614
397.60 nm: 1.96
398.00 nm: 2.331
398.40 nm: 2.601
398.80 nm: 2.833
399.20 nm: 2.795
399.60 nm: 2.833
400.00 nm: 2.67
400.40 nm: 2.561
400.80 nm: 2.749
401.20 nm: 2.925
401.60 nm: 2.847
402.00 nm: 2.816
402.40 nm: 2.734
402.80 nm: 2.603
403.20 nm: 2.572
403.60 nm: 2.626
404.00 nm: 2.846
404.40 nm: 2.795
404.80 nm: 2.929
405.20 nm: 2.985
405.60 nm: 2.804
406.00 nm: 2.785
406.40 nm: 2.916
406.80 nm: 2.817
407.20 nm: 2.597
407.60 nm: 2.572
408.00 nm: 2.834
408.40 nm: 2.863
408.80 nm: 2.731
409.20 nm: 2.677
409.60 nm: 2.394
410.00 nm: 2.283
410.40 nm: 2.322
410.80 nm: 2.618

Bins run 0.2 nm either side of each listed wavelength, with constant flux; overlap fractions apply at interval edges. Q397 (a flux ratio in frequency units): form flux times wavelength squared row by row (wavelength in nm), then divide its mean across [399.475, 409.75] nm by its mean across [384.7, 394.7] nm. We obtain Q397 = 1.22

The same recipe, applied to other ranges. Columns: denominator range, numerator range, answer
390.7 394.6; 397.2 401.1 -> 1.08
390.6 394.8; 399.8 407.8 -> 1.20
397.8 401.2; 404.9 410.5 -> 1.04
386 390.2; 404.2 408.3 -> 1.26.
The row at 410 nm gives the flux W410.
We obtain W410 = 2.283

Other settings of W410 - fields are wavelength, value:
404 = 2.846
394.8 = 2.32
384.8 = 2.3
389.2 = 2.305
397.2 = 1.614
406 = 2.785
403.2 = 2.572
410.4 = 2.322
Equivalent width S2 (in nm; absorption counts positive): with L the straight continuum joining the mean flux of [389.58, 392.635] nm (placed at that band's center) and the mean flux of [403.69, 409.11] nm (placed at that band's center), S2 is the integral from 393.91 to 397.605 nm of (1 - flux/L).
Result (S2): 0.84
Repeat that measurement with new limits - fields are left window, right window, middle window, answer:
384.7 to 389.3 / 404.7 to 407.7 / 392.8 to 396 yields 0.374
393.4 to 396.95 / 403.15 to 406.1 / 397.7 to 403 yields -0.431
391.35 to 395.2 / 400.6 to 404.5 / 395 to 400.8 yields 0.600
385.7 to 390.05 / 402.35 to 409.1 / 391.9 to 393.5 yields 0.123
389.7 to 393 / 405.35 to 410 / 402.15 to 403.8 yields 0.018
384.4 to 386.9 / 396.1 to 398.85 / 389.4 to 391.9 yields -0.396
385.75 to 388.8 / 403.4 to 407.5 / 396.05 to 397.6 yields 0.571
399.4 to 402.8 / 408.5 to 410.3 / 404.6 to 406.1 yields -0.137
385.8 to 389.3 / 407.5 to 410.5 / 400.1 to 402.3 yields -0.203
